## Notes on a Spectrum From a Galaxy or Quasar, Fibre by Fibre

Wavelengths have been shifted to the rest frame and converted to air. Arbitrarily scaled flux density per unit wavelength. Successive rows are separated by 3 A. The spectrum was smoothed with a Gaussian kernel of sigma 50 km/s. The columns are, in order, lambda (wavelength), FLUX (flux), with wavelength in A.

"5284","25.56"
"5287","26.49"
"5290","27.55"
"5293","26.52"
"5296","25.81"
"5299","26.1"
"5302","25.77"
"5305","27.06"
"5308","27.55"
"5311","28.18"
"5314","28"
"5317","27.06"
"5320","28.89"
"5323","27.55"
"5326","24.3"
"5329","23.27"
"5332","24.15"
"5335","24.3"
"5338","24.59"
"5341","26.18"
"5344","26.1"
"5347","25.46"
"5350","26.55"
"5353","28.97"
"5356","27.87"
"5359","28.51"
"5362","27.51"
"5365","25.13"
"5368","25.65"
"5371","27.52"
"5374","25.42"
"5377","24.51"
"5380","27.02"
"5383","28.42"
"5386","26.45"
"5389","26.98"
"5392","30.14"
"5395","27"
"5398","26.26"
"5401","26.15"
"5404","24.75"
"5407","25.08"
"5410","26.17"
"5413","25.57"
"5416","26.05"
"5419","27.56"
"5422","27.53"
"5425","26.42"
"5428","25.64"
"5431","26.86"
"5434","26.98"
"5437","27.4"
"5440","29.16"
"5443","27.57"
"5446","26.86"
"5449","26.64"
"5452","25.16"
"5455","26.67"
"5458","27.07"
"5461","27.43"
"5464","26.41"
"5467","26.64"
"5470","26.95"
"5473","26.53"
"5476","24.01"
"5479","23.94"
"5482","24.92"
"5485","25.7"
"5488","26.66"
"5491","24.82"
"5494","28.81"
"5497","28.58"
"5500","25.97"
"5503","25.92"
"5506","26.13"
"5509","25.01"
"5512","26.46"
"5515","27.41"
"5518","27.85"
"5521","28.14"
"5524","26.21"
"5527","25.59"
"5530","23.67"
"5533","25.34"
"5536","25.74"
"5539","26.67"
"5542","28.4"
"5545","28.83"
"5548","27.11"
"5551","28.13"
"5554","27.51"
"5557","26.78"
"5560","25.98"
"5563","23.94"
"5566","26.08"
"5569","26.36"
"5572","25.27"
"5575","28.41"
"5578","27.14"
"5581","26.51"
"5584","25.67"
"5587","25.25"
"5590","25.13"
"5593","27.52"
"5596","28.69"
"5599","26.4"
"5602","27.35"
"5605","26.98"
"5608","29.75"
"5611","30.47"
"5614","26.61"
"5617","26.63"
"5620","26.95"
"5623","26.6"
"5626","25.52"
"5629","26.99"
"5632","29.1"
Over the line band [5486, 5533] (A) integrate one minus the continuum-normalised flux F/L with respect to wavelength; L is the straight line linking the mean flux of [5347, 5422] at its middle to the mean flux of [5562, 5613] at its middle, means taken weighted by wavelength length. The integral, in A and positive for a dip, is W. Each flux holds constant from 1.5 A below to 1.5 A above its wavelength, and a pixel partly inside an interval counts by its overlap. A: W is 0.7 A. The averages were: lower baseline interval 26.7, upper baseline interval 26.9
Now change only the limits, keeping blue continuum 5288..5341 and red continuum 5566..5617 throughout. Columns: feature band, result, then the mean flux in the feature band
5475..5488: 0.9 A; 24.9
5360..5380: 0.2 A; 26.1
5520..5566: 0.7 A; 26.5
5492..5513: 0.1 A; 26.7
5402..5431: 0.5 A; 26.1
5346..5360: -0.6 A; 27.5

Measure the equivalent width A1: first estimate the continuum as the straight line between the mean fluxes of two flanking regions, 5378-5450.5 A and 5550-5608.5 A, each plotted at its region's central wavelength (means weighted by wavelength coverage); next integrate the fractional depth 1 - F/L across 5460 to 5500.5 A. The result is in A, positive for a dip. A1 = 0.8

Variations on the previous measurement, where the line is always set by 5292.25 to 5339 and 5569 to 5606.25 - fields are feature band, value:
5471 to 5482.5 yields 0.7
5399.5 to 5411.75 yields 0.4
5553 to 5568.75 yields 0.4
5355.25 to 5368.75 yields -0.3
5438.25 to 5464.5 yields -0.6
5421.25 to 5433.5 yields -0.1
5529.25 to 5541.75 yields 0.4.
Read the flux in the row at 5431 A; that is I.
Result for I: 26.86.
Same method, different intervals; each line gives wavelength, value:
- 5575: 28.41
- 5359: 28.51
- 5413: 25.57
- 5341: 26.18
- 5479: 23.94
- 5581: 26.51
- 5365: 25.13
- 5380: 27.02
